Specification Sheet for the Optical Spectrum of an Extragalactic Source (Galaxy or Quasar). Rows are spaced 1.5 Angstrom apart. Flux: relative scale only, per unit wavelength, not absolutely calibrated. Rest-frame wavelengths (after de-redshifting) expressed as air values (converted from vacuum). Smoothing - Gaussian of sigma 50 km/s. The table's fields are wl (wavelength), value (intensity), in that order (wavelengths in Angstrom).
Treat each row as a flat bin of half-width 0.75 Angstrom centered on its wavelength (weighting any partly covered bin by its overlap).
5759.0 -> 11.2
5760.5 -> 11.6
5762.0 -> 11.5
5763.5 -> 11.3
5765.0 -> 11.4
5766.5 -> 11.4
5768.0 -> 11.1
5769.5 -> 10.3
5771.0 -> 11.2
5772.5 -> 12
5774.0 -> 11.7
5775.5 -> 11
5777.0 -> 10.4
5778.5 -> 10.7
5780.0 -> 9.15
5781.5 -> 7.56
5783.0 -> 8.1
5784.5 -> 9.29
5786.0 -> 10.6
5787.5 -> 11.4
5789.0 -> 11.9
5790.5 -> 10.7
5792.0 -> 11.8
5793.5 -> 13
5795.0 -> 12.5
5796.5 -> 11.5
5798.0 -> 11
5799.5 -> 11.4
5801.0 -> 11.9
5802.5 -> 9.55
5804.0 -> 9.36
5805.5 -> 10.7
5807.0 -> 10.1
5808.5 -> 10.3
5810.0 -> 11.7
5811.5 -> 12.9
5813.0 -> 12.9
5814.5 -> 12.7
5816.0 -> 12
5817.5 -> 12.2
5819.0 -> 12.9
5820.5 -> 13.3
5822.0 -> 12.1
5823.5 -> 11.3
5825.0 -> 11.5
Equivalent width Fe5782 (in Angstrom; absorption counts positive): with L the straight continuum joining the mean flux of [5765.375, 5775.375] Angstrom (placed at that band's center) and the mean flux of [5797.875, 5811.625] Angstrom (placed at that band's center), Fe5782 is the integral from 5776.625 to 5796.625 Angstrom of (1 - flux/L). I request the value 0.8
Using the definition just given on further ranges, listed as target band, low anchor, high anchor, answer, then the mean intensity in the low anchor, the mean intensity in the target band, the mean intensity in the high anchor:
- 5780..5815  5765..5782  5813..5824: 2.0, 10.7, 10.9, 12.4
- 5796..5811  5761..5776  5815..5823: 1.7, 11.3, 10.8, 12.5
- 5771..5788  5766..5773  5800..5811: 1.2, 11.2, 10.2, 10.6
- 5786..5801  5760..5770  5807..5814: -0.1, 11.2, 11.6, 11.8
